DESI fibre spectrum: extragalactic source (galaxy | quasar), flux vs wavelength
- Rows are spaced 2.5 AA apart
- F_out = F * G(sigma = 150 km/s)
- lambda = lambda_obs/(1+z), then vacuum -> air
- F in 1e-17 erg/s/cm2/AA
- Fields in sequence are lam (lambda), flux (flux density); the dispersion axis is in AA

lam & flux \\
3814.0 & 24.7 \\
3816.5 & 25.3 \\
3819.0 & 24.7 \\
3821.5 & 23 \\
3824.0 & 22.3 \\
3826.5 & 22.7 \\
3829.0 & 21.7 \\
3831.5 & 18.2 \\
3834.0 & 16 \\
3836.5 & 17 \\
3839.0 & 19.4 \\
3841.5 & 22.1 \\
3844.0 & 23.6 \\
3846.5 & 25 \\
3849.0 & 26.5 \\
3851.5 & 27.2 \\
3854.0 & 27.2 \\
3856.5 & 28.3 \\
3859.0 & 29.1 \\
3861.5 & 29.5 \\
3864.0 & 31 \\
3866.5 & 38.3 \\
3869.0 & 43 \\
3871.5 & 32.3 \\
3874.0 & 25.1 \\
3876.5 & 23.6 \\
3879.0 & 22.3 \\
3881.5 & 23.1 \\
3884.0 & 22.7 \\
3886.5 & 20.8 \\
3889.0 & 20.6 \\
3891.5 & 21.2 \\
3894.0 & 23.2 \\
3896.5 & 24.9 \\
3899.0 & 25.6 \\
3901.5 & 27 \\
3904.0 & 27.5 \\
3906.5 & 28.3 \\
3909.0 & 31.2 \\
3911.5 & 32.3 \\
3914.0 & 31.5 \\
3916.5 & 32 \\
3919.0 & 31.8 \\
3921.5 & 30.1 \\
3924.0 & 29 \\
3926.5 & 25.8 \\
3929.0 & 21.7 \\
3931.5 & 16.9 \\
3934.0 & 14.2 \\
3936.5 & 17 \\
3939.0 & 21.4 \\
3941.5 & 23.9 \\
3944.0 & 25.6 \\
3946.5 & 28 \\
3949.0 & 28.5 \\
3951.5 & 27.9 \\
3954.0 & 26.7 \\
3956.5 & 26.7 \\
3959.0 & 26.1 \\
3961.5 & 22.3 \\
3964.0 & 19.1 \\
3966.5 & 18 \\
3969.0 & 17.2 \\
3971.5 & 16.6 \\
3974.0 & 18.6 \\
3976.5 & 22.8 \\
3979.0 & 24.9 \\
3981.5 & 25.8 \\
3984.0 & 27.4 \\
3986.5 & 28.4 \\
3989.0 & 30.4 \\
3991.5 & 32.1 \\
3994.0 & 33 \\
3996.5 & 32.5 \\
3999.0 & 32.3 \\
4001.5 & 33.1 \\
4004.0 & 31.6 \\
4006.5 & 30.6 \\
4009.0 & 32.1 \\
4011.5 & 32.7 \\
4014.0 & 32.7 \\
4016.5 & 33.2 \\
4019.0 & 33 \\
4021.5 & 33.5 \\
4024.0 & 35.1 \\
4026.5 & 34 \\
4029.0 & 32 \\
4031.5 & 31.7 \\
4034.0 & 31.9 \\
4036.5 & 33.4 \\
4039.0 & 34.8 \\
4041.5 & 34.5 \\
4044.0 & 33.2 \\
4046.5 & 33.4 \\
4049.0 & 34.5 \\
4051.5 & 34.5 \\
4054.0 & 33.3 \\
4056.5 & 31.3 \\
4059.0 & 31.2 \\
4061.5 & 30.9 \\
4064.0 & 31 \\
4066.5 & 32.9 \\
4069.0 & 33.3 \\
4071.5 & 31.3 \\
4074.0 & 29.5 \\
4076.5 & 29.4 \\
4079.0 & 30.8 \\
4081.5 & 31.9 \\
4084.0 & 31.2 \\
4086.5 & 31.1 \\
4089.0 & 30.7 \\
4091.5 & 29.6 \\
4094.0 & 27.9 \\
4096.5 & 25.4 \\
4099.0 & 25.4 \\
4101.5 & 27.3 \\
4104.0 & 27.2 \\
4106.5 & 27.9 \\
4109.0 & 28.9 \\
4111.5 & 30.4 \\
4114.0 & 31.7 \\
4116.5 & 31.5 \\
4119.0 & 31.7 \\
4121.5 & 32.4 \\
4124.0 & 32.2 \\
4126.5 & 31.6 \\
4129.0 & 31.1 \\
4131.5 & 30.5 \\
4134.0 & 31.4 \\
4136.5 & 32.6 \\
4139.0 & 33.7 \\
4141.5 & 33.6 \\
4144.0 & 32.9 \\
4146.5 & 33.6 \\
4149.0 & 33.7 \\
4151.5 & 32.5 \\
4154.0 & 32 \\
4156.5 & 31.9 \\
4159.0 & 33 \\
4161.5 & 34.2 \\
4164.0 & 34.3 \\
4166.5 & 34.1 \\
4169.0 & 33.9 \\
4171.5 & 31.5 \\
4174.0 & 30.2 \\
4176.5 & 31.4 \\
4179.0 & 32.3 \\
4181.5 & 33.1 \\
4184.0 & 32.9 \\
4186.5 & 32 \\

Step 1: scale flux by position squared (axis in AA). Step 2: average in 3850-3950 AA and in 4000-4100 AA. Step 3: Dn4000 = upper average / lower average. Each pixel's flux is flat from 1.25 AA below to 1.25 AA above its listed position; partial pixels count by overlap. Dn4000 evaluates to 1.3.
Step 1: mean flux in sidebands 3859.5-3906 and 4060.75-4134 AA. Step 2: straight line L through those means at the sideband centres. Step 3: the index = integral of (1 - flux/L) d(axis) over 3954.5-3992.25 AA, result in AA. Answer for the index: 6.1 AA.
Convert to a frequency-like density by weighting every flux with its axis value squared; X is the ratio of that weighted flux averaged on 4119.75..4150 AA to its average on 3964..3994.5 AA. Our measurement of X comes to 1.4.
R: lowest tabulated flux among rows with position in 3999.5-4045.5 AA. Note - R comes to 30.6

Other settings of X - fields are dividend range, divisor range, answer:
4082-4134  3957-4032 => 1.11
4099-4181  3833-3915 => 1.38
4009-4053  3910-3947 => 1.38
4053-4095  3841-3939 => 1.29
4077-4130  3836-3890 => 1.28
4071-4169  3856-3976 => 1.35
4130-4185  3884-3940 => 1.47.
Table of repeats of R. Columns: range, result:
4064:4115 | 25.4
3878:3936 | 14.2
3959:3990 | 16.6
